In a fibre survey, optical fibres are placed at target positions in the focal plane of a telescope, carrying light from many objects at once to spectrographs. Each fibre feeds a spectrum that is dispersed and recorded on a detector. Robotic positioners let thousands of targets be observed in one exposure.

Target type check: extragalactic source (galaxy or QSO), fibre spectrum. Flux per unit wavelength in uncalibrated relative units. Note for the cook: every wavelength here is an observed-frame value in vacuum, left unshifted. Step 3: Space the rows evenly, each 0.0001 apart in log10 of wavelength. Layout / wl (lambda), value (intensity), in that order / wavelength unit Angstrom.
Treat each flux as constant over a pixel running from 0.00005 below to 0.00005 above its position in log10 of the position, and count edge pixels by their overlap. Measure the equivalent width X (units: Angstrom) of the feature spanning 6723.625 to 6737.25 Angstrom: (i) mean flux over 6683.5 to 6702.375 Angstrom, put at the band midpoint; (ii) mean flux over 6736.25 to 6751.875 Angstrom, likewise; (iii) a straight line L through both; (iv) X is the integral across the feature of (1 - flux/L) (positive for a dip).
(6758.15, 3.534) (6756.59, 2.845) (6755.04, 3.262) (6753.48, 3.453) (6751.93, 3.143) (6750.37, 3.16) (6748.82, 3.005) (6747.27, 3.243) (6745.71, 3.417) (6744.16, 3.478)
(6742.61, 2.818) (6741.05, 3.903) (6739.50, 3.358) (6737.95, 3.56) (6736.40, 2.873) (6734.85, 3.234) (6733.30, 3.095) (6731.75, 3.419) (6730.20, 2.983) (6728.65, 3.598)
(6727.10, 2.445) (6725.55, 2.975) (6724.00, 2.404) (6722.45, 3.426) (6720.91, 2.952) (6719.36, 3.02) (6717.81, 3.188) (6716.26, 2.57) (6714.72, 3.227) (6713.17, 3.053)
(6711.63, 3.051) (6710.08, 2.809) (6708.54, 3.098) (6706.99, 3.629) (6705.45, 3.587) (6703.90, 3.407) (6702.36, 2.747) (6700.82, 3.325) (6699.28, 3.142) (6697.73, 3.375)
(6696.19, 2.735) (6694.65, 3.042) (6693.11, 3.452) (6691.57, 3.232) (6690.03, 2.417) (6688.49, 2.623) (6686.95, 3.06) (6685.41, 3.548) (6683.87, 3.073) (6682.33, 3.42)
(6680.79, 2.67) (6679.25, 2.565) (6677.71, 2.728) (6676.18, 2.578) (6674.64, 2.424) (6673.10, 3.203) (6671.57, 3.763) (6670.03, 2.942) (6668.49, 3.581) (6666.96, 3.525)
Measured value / 0.88 Angstrom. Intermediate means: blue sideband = 3.07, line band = 3.02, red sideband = 3.29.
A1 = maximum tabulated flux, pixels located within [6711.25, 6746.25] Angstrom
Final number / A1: 3.903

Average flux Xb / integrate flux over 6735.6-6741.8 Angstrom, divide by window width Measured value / 3.42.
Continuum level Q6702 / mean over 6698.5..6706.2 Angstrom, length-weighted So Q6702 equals 3.24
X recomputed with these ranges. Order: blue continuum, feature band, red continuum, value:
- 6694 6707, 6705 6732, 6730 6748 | 1.5 Angstrom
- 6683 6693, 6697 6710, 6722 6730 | -1.2 Angstrom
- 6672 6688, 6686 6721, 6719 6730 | -1.5 Angstrom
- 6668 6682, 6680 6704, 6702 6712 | 0.1 Angstrom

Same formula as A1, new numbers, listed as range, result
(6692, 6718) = 3.629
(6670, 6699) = 3.763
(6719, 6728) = 3.426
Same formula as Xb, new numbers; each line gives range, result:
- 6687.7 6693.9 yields 2.93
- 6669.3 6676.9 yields 2.98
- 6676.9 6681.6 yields 2.66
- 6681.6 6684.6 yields 3.25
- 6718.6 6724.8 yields 2.95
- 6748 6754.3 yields 3.19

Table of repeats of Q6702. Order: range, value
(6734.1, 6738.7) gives 3.22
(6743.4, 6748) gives 3.38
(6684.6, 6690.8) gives 2.91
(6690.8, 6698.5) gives 3.17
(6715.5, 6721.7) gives 2.93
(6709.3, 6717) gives 2.95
